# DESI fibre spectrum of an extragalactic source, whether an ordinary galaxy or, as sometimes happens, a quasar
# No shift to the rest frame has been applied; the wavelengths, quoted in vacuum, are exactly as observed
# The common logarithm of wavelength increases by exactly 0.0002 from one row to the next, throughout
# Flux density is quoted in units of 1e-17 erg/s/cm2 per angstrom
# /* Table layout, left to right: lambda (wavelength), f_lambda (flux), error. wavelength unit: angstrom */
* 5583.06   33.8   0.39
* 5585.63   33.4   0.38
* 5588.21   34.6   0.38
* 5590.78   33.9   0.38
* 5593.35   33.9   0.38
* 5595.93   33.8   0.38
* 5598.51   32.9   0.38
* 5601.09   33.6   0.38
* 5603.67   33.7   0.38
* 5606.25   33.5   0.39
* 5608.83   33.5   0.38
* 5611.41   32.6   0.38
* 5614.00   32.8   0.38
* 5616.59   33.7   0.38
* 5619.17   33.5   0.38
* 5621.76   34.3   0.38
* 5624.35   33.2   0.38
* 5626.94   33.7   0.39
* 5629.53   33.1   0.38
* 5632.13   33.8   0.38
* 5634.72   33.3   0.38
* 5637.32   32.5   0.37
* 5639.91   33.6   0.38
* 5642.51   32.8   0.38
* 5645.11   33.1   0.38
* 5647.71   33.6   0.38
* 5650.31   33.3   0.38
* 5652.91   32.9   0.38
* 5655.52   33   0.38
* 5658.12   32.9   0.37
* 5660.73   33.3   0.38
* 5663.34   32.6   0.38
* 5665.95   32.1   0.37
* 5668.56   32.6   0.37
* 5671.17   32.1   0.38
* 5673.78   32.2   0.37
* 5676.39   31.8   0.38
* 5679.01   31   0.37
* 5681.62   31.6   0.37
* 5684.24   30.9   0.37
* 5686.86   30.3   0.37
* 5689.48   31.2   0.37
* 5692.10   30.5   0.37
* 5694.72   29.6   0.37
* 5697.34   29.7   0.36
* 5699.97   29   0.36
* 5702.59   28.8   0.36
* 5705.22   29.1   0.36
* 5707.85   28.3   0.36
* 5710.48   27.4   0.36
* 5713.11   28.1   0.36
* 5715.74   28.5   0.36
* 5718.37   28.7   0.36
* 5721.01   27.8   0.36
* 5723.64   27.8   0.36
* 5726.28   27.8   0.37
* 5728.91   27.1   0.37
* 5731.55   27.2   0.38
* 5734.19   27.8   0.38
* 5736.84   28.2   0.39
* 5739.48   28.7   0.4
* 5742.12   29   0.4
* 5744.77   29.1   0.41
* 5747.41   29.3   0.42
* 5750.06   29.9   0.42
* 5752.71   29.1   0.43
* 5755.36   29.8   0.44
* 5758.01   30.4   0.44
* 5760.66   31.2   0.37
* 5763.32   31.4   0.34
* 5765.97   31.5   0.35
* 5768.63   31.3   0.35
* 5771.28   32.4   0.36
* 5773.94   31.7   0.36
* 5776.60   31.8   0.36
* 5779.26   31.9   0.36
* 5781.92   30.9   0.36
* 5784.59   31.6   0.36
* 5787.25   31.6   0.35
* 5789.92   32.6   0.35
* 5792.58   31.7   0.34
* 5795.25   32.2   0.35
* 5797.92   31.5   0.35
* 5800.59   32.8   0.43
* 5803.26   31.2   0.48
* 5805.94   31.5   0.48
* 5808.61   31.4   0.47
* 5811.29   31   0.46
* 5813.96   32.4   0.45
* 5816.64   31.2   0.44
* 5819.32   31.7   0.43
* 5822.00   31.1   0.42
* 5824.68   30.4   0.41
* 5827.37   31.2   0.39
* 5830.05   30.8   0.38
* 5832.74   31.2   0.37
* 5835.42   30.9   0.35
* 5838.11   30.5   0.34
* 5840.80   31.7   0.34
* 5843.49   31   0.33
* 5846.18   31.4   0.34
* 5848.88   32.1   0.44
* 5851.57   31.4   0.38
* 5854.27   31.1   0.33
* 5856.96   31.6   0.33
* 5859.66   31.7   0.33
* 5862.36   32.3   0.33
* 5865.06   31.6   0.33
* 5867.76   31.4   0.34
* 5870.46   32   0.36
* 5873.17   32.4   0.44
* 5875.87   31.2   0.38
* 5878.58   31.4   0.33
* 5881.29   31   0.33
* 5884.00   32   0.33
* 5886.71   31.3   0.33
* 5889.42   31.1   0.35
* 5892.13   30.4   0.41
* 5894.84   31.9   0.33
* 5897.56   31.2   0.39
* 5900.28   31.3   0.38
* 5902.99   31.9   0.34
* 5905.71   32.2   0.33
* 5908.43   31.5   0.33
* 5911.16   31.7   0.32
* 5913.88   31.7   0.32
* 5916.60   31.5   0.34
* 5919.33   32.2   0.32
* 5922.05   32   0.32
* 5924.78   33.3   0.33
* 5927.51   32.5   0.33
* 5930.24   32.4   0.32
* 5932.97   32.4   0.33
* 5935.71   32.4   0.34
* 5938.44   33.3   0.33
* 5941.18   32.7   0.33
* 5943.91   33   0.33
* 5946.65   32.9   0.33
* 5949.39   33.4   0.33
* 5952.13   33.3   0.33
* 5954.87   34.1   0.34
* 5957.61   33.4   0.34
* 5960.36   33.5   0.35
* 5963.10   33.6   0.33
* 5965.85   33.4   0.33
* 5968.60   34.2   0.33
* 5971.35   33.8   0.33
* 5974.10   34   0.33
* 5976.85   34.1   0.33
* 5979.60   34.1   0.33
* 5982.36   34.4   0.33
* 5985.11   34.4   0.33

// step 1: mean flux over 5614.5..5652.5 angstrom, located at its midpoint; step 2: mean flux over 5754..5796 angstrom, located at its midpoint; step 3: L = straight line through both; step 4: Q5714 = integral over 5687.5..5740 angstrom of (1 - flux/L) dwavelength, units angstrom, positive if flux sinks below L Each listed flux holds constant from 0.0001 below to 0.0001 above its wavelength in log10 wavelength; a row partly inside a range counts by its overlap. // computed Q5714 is 6.1 angstrom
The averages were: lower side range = 33.4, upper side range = 31.5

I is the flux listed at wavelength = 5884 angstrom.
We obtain 32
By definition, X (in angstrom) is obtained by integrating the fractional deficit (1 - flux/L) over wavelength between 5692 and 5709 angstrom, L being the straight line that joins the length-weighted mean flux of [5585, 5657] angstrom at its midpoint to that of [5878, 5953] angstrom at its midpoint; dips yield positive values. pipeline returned 2.0 angstrom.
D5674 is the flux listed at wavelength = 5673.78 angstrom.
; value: 32.2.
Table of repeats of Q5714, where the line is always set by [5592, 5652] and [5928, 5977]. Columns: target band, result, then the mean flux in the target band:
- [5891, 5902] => 0.7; 31.3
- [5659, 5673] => 0.3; 32.5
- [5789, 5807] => 0.8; 31.9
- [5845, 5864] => 0.9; 31.7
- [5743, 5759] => 1.8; 29.6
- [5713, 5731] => 2.9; 27.9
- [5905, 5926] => 0.8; 32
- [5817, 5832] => 1.0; 31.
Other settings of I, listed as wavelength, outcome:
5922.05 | 32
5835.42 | 30.9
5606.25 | 33.5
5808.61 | 31.4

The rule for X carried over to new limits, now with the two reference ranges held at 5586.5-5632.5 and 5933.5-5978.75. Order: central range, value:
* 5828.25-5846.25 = 1.3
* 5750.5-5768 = 1.5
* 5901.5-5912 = 0.5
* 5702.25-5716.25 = 2.2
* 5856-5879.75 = 1.2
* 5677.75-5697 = 1.6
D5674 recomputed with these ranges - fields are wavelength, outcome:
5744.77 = 29.1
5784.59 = 31.6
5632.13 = 33.8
